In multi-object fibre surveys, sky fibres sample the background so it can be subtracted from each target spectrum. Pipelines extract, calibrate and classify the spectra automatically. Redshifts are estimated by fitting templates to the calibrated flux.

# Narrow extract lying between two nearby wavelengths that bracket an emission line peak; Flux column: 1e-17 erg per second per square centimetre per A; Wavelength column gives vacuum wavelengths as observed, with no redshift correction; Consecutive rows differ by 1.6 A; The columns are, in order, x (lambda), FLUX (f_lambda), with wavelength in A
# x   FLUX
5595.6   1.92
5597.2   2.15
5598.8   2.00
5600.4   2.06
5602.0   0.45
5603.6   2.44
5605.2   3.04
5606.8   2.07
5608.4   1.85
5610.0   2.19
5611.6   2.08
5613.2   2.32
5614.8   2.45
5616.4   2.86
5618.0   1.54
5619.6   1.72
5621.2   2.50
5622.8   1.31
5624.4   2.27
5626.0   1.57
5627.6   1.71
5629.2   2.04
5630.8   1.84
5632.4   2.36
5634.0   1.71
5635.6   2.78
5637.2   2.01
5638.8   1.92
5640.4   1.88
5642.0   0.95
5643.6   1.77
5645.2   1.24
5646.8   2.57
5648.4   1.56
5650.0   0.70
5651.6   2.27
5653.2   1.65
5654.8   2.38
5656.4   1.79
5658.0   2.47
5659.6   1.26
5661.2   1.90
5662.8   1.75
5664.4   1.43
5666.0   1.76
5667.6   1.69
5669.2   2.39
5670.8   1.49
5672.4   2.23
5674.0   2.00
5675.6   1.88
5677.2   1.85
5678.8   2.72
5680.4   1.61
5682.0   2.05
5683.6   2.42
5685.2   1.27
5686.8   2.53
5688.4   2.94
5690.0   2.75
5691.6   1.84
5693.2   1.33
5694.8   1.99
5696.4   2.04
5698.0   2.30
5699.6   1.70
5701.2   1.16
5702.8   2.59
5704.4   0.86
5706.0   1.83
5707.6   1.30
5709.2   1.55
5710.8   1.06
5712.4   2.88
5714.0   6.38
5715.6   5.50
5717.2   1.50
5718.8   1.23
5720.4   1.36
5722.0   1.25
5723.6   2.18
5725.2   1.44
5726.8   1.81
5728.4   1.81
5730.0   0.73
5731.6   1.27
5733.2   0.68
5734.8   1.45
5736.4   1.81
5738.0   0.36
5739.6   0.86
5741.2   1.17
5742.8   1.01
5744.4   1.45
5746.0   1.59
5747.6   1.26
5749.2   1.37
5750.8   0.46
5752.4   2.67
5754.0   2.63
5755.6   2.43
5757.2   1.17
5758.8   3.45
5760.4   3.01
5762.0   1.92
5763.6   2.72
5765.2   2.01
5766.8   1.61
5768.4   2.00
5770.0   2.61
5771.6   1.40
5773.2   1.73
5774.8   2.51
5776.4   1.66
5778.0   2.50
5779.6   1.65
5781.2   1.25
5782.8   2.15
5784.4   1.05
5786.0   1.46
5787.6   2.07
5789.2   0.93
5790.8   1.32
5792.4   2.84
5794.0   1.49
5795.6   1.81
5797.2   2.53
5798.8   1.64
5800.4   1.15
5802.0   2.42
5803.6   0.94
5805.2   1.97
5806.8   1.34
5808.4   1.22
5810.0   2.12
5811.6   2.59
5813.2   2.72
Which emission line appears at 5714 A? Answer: Hbeta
